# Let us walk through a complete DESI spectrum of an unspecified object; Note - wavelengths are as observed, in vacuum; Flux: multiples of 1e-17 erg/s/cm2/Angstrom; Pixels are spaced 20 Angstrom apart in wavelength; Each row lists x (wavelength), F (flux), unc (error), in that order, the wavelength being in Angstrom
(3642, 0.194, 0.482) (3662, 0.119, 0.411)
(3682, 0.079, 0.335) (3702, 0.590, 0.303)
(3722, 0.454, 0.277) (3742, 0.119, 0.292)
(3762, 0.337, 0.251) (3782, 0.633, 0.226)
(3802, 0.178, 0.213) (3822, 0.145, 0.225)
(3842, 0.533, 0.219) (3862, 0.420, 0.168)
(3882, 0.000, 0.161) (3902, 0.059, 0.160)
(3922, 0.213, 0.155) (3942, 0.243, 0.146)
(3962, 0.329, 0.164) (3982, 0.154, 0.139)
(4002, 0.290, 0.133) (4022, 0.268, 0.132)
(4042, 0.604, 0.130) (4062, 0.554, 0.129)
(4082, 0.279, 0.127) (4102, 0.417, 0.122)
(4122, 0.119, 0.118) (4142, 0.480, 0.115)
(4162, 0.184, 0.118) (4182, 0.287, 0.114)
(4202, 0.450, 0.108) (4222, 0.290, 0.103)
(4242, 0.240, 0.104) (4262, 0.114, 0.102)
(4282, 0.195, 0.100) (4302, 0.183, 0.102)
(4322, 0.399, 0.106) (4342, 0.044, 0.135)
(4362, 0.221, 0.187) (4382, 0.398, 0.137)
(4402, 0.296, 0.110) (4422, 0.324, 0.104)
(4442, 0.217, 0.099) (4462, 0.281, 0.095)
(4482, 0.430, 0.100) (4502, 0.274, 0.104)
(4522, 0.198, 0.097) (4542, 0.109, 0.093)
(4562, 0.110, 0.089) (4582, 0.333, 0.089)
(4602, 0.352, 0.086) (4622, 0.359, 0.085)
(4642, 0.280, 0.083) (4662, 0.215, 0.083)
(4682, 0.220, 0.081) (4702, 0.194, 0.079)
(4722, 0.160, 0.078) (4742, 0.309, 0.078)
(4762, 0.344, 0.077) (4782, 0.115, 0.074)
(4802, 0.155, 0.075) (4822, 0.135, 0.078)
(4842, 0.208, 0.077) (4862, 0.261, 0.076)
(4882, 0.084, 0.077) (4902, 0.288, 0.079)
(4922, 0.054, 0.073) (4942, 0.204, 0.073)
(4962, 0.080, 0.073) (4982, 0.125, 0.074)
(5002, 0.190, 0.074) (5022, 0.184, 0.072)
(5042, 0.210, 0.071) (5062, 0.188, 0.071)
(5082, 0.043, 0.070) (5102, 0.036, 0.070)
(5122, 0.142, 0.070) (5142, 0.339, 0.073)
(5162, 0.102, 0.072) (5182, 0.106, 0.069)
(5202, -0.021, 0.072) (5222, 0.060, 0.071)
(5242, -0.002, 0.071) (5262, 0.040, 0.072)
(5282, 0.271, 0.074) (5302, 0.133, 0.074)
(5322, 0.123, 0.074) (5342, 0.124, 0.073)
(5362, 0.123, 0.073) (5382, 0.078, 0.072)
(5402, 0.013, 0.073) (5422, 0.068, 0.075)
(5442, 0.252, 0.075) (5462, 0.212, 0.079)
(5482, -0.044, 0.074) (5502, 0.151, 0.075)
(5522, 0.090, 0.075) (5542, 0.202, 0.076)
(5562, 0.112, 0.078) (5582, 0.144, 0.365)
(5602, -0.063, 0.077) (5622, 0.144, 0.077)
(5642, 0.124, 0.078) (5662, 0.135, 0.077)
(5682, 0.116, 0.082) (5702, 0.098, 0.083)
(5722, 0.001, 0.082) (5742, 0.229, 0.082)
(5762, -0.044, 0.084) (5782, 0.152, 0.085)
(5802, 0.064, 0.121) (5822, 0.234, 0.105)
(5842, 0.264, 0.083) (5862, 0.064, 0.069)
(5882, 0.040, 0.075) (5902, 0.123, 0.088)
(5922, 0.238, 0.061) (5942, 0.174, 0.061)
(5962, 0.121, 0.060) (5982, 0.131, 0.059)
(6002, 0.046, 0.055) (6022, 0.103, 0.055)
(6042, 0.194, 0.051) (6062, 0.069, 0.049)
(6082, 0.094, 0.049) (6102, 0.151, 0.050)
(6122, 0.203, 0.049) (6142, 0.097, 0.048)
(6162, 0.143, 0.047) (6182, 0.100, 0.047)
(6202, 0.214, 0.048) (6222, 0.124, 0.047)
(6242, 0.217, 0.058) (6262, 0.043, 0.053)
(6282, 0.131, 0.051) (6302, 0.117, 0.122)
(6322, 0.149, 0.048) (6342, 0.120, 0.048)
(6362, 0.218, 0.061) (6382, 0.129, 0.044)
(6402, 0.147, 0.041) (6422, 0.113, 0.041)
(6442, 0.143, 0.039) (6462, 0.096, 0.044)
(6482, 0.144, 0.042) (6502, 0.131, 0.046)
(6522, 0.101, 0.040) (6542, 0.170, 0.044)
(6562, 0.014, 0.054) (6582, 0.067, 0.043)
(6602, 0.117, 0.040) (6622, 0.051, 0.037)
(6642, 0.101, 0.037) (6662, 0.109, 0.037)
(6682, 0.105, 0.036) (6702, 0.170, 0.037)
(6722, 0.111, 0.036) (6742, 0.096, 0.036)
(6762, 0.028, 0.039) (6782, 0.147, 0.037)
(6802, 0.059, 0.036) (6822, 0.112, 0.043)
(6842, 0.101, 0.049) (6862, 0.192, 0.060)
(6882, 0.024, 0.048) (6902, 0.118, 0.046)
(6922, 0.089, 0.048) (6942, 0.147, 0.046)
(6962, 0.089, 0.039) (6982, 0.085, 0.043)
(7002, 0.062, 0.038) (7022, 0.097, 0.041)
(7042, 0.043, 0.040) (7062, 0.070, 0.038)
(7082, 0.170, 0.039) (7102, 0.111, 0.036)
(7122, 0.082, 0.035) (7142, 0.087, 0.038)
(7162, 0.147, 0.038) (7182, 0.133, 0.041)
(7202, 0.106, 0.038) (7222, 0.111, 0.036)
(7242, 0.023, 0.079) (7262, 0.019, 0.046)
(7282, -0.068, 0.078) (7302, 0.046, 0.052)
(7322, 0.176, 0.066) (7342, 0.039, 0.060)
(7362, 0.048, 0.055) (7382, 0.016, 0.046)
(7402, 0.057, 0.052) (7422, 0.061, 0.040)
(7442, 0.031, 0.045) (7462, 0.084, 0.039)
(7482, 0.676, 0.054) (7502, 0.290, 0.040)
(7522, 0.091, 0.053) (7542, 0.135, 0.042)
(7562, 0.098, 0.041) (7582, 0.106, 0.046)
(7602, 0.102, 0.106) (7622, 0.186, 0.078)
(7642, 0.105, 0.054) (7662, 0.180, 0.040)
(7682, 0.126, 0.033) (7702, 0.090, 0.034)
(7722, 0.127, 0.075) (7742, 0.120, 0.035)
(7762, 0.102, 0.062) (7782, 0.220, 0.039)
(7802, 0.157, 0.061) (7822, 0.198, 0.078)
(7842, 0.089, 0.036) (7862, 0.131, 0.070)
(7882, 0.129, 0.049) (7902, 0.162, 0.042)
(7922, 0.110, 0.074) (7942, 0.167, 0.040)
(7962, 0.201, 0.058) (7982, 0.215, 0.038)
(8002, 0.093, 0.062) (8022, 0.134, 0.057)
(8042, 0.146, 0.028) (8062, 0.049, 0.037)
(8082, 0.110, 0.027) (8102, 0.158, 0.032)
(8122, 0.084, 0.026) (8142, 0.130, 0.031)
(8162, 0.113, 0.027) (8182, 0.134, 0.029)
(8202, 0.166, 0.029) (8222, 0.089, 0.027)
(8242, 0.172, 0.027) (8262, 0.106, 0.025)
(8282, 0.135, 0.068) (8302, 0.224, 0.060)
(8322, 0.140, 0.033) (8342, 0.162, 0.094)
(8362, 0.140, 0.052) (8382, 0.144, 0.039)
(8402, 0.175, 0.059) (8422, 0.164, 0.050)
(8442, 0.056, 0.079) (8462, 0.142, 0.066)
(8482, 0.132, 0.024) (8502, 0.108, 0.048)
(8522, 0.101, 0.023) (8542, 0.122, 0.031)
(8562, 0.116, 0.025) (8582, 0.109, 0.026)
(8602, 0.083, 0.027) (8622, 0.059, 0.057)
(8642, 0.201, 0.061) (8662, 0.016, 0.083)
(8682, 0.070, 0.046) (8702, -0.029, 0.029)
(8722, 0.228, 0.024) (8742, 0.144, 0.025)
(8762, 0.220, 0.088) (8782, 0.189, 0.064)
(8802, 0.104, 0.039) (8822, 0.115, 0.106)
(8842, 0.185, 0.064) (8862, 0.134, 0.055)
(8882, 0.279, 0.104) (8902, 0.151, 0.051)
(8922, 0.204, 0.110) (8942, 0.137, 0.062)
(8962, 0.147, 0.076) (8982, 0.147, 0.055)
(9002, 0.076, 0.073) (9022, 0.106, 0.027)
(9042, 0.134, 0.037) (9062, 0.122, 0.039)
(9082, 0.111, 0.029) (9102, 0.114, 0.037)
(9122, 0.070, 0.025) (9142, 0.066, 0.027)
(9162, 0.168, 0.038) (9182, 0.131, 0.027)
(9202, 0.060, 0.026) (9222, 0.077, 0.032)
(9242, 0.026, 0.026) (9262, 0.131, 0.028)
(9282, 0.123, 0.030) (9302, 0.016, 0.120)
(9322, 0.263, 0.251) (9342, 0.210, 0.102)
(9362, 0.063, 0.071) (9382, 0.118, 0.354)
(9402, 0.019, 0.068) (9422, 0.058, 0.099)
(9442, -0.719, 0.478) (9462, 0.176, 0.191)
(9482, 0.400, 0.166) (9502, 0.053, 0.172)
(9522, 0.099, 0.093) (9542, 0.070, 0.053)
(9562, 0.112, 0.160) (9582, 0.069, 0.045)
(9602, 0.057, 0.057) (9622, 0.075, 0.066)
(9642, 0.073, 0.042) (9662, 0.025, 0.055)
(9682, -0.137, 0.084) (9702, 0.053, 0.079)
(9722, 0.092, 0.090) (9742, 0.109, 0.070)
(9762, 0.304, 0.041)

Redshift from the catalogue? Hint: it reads 1.01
